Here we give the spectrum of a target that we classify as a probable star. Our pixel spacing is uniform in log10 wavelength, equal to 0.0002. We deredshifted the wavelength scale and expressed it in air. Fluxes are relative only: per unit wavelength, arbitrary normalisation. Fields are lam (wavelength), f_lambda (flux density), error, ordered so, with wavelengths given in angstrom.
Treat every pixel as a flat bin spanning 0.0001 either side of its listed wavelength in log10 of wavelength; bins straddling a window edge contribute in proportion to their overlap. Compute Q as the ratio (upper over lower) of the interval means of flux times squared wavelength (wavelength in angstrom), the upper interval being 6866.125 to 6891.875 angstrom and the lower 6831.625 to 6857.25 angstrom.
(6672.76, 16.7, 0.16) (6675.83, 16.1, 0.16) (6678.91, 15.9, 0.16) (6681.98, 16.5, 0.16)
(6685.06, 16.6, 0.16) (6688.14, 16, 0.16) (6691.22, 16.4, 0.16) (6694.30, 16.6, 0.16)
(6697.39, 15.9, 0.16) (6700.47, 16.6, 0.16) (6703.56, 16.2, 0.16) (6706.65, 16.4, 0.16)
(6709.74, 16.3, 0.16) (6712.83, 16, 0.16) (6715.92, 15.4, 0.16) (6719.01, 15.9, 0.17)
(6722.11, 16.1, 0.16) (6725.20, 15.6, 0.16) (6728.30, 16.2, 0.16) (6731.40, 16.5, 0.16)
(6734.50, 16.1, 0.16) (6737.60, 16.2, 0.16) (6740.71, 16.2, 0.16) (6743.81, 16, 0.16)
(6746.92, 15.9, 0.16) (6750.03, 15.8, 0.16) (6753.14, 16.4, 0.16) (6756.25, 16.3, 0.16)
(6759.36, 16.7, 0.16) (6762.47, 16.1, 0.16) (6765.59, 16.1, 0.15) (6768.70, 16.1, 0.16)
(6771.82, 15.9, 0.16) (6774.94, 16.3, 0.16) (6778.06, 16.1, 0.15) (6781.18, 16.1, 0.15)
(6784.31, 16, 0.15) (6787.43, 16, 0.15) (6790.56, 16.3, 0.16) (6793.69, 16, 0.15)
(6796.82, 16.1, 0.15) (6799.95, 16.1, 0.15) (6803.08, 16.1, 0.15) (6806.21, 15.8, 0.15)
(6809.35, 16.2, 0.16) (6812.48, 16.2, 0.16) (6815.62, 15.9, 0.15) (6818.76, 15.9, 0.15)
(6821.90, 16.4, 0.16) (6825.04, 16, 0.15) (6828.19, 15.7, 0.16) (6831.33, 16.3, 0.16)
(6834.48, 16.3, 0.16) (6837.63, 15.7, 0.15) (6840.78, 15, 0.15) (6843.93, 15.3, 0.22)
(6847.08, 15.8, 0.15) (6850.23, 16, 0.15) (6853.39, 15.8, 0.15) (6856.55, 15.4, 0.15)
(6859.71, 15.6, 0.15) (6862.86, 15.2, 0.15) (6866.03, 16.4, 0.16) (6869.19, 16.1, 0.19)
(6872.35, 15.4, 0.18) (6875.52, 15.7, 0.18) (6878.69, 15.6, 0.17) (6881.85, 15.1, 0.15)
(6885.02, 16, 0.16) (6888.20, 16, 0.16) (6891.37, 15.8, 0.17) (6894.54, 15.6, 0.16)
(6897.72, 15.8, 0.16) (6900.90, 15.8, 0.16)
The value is 1.01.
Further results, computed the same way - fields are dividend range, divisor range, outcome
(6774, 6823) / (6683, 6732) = 1.02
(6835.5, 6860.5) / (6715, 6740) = 1.01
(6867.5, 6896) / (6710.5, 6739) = 1.03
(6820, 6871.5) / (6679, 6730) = 1.02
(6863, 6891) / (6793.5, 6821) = 1.00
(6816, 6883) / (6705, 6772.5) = 1.01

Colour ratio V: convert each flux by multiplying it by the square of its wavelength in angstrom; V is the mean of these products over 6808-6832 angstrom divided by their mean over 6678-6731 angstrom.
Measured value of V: 1.03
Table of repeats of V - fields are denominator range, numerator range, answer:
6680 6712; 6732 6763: 1.01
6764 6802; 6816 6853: 1.00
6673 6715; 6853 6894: 1.02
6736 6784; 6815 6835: 1.01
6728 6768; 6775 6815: 1.01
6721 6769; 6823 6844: 1.00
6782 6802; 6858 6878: 1.00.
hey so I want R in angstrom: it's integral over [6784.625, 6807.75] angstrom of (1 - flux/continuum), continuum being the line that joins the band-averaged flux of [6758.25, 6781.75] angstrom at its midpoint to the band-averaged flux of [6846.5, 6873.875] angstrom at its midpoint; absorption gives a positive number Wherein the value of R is -0.01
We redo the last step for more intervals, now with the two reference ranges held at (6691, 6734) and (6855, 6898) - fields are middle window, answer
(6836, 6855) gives 0.2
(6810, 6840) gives -0.4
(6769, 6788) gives -0.1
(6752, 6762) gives -0.3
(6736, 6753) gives 0.0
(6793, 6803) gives -0.1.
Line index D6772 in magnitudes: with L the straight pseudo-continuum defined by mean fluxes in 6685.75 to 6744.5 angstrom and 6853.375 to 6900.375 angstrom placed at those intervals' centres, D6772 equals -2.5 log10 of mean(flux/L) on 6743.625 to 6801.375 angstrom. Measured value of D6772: -0.009 mag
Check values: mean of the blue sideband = 16.1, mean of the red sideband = 15.7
